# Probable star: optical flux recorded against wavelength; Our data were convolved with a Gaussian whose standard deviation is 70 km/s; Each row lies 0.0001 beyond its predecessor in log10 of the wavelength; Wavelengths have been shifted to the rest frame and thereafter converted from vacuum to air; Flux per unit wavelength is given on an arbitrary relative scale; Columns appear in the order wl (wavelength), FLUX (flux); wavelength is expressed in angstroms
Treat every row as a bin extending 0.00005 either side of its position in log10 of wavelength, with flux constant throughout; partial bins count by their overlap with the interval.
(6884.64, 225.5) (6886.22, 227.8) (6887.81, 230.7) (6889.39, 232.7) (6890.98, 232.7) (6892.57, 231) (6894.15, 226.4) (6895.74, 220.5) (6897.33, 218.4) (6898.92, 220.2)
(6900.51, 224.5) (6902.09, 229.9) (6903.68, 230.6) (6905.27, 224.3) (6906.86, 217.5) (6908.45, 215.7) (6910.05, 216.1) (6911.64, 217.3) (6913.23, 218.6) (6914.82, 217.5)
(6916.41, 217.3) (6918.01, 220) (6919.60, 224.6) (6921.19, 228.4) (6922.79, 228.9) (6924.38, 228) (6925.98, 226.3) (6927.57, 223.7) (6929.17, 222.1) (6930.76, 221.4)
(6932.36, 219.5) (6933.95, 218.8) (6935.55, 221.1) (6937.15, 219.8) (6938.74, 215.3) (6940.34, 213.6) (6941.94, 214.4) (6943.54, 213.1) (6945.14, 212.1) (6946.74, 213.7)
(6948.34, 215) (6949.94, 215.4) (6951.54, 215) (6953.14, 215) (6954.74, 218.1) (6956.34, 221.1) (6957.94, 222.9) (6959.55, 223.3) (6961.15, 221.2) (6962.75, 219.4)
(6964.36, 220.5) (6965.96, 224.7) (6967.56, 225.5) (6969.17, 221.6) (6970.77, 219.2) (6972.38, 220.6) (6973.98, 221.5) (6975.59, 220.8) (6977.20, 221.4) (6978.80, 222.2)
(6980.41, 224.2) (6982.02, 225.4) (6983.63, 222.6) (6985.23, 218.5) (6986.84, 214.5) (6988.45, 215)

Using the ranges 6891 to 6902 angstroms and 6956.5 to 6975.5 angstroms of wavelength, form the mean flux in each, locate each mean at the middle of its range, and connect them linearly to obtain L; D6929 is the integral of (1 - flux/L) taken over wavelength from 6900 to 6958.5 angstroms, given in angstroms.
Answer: 0.9 angstroms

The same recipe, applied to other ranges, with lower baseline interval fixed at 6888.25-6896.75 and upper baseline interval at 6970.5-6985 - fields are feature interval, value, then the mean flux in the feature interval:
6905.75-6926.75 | 0.5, 221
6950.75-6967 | 0.2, 220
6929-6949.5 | 0.7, 217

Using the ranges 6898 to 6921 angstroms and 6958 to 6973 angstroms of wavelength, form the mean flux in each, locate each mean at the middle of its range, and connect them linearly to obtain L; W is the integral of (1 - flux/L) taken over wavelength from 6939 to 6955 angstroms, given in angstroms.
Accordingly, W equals 0.5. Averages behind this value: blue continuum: 221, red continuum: 222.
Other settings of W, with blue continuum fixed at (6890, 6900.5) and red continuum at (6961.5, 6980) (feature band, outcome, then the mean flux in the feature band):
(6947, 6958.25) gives 0.3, 217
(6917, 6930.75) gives -0.1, 225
